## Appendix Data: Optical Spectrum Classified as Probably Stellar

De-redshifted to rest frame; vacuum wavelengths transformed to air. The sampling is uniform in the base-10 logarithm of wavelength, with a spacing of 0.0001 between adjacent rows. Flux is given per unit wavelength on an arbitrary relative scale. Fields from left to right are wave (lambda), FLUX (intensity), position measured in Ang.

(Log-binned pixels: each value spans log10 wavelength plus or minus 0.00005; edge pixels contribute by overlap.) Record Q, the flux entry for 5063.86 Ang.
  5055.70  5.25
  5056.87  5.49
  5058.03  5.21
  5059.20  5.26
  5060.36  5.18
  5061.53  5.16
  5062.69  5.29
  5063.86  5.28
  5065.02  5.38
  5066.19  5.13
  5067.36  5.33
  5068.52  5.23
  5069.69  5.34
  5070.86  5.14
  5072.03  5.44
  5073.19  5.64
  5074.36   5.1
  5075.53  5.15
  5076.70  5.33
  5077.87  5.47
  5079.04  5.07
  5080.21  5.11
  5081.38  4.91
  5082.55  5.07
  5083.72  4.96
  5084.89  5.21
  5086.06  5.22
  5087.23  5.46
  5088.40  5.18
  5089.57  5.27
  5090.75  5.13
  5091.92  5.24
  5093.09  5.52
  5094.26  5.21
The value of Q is 5.28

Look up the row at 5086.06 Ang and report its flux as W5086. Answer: 5.22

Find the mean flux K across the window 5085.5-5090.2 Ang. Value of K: 5.28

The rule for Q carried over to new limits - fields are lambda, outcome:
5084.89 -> 5.21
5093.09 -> 5.52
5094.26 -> 5.21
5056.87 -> 5.49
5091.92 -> 5.24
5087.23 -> 5.46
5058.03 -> 5.21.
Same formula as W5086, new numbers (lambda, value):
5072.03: 5.44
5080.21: 5.11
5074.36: 5.1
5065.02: 5.38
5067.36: 5.33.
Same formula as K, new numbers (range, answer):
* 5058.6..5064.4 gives 5.23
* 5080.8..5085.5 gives 5.04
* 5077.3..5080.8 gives 5.21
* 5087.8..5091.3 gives 5.19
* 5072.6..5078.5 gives 5.34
